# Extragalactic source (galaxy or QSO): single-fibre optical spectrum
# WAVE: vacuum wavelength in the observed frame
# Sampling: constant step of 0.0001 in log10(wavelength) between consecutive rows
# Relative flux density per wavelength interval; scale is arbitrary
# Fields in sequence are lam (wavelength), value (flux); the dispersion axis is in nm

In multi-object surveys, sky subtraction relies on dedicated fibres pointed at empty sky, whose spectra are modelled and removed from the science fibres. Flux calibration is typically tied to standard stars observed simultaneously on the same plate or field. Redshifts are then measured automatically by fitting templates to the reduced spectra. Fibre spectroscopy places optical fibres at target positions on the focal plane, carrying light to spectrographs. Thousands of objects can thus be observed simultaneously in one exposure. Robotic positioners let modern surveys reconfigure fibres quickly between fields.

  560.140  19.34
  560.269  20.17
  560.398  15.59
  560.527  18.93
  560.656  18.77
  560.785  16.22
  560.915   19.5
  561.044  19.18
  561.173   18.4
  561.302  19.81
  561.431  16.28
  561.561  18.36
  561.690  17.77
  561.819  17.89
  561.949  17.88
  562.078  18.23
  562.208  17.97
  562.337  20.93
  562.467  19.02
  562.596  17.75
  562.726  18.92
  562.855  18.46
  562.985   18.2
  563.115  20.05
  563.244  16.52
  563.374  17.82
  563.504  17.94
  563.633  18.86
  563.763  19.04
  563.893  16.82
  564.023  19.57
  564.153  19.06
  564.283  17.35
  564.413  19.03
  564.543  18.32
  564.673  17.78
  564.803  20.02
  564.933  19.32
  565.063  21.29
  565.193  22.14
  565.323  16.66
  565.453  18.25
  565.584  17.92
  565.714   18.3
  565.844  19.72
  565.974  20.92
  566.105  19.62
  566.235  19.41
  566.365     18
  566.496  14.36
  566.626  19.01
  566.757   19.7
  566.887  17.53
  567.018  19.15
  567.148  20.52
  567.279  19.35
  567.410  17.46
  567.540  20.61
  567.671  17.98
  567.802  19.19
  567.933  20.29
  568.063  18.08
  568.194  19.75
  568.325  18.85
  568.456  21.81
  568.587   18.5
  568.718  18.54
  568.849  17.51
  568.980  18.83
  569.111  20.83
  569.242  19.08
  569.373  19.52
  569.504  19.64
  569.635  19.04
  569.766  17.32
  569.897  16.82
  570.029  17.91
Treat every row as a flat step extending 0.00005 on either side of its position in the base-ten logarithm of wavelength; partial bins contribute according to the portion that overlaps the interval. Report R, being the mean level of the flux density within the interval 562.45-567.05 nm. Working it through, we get 18.7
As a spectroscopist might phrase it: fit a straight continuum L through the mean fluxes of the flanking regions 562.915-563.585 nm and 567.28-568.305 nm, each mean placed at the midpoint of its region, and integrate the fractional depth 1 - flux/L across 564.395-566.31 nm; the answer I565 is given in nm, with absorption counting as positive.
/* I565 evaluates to -0.07 nm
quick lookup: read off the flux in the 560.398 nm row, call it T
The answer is 15.59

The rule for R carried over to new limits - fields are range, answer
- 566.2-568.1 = 18.7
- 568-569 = 19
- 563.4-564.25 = 18.5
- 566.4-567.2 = 18.3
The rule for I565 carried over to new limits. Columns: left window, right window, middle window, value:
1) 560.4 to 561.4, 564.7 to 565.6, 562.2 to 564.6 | 0.058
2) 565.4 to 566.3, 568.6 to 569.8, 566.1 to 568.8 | 0.022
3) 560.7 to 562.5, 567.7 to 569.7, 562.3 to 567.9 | 0.009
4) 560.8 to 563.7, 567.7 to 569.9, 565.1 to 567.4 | -0.004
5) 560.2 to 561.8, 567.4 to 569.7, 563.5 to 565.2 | -0.026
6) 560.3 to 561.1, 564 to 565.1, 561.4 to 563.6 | 0.030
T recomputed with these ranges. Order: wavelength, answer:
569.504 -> 19.64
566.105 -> 19.62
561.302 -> 19.81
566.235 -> 19.41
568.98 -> 18.83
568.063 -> 18.08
